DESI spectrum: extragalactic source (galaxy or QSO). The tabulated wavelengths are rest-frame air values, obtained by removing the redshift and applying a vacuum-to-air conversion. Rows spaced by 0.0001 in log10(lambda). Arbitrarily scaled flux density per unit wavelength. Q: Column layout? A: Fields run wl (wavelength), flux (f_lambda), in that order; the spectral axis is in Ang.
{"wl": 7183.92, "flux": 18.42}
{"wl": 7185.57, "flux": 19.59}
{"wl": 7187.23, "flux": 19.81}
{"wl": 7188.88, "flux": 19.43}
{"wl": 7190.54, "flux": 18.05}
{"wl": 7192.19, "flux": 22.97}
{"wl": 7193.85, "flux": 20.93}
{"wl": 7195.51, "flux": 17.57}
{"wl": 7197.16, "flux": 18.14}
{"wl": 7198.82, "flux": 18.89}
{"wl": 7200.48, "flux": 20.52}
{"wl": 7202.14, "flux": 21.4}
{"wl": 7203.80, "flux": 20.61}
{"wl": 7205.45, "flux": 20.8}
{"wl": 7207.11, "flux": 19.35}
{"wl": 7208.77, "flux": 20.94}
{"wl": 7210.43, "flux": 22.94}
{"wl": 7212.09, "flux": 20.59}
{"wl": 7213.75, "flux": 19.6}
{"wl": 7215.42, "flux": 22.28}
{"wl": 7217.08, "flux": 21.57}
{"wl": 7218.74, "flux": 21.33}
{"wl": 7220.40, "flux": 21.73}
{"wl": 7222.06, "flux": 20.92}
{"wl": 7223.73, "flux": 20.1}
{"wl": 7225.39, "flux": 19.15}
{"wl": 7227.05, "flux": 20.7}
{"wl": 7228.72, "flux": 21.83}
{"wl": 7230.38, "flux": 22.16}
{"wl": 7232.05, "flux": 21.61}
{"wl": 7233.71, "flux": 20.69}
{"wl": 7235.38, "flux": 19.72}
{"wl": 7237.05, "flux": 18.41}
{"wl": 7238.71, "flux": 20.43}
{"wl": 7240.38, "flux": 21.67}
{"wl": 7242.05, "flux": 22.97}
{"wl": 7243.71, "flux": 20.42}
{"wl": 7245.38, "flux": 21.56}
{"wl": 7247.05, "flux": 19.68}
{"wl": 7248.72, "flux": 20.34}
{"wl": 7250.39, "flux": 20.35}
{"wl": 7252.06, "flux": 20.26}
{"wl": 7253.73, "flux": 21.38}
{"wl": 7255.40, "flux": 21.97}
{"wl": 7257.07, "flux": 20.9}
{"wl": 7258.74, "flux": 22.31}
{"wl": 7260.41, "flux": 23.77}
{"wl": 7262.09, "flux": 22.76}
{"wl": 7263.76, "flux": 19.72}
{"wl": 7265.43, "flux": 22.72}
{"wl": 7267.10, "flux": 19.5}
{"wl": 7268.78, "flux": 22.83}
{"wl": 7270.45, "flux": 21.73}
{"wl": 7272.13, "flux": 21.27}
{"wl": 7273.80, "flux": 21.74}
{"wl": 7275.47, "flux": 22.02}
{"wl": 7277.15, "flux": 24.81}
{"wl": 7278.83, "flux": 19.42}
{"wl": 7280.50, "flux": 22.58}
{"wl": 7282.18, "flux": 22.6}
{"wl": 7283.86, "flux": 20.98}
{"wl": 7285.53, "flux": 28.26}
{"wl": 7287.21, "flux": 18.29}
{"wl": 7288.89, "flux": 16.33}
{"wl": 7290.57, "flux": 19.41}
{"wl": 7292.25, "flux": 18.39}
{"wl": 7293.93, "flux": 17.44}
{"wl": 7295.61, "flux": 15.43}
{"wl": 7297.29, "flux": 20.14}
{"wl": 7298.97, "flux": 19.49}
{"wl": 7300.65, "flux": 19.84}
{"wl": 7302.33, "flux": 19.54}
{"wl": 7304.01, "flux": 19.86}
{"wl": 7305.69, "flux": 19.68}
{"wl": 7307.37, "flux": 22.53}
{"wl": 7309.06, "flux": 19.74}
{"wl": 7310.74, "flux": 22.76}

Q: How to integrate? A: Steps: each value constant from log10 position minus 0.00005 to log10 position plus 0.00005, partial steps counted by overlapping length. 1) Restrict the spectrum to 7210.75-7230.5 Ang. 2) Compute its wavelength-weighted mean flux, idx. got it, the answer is 21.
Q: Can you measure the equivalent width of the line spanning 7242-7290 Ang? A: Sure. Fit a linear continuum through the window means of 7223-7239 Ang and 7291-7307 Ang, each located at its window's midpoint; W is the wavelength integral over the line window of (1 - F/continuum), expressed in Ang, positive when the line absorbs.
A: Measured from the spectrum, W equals -4.3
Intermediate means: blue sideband 20.5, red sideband 19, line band 21.5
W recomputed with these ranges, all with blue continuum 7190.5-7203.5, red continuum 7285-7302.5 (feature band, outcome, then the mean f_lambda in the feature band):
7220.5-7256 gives -2.14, 20.8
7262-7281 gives -2.33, 21.7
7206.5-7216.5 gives -0.59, 21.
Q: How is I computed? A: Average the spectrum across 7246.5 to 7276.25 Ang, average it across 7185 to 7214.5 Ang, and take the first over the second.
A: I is 1.06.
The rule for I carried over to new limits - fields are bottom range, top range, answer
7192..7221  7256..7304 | 1.01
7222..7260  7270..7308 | 0.98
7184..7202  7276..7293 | 1.08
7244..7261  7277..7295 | 0.97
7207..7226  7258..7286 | 1.06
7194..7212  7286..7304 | 0.93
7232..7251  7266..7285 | 1.06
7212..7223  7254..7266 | 1.04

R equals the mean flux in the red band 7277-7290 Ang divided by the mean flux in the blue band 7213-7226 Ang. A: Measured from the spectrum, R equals 1.03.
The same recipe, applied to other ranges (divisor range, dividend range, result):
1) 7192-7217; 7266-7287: 1.08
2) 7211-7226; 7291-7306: 0.90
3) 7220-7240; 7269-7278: 1.08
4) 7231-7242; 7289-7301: 0.89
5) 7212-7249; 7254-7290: 1.04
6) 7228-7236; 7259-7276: 1.03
